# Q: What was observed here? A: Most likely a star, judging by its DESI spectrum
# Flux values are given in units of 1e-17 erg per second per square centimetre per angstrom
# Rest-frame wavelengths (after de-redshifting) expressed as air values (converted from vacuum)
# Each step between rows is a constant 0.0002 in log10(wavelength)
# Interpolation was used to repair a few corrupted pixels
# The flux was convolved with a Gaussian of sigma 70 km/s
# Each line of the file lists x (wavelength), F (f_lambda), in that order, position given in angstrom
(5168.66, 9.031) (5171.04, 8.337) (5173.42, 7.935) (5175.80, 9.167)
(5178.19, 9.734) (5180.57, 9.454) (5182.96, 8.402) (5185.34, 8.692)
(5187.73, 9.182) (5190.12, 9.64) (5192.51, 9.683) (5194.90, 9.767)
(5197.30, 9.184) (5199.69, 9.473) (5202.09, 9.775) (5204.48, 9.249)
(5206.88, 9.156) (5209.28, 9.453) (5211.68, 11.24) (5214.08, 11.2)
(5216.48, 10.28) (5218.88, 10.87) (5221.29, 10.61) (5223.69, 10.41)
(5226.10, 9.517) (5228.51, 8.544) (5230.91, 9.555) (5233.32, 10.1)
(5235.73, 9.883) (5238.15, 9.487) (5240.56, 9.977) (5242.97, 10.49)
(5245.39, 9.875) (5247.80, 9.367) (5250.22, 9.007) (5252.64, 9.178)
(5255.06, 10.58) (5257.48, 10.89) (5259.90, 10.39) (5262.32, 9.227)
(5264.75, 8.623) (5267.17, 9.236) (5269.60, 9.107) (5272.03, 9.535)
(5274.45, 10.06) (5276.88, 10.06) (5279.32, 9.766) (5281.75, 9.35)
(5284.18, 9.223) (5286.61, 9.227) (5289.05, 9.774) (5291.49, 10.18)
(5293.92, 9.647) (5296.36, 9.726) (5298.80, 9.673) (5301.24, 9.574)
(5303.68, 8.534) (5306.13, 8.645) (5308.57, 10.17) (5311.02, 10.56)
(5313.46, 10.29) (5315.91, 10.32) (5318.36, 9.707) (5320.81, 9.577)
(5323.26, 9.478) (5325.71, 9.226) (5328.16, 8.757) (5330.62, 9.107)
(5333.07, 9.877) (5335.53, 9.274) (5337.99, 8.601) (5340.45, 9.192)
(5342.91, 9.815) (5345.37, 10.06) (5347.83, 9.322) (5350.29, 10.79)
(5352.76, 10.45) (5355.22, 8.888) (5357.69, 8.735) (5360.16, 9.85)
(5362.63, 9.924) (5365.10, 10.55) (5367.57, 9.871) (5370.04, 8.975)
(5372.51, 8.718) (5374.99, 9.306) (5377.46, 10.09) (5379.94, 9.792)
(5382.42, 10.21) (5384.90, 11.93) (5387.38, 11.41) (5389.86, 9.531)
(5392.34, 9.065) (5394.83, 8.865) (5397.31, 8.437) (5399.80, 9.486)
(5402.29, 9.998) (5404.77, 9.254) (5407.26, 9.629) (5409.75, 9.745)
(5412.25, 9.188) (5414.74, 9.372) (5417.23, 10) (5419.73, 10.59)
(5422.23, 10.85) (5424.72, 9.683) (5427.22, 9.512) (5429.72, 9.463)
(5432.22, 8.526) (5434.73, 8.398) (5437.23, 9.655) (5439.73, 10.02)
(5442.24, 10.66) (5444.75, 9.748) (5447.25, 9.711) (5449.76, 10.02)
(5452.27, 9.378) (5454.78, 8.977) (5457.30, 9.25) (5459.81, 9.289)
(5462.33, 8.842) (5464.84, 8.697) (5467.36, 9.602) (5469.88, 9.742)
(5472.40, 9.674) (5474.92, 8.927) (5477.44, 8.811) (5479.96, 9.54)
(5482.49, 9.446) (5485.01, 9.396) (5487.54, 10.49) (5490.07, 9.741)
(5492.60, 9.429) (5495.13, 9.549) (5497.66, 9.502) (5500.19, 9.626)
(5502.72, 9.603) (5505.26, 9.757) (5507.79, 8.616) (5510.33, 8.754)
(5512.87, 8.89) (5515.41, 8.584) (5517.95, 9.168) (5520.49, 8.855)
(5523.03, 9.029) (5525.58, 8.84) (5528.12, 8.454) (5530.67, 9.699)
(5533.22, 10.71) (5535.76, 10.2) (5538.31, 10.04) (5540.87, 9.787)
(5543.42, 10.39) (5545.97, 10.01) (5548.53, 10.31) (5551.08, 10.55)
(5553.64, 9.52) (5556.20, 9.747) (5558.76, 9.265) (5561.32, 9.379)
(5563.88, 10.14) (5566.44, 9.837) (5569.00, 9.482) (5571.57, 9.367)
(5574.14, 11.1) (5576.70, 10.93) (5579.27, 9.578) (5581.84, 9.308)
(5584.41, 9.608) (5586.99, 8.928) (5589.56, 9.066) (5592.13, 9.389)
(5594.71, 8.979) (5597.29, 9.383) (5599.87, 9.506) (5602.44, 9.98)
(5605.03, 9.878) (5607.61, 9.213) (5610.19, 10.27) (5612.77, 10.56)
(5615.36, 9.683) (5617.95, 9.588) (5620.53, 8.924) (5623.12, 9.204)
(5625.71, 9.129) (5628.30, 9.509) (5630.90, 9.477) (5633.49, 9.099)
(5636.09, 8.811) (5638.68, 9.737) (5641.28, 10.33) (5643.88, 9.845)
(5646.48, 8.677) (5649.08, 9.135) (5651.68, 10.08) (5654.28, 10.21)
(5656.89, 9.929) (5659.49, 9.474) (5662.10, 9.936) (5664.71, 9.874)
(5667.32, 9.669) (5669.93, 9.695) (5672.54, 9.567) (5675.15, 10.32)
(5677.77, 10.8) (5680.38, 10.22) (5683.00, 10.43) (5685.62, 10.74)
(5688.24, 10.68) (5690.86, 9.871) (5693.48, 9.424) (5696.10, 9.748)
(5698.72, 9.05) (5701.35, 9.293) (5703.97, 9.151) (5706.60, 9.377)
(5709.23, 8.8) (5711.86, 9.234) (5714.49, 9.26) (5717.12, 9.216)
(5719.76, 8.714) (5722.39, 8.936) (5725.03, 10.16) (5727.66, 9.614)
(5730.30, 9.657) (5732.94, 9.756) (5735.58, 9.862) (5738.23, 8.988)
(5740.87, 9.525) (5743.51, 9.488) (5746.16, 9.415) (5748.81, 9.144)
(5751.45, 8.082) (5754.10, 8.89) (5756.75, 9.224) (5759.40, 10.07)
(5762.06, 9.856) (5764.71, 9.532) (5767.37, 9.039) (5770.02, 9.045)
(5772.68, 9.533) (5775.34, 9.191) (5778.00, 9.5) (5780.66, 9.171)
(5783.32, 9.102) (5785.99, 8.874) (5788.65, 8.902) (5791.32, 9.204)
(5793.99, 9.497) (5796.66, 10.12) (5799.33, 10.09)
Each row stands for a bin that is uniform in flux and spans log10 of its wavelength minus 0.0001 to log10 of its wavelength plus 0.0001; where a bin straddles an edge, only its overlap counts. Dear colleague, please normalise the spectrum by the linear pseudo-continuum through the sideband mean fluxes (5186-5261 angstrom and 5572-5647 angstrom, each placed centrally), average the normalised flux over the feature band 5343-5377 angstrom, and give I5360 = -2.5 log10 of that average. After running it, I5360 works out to 0.01 mag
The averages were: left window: 9.86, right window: 9.58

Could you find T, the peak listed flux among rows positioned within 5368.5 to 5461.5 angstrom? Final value 11.93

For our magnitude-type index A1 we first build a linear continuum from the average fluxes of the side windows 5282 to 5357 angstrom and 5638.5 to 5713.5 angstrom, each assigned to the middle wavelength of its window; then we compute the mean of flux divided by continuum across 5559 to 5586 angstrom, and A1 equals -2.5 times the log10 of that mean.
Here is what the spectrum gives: -0.01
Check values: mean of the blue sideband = 9.58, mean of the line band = 9.84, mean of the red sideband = 9.77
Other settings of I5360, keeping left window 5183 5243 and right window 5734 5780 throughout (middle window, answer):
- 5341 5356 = -0.03 mag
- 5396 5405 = 0.04 mag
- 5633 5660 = -0.02 mag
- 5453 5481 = 0.04 mag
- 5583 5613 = -0.01 mag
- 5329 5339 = 0.05 mag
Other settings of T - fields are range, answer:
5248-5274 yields 10.89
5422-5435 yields 10.85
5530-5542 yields 10.71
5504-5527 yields 9.757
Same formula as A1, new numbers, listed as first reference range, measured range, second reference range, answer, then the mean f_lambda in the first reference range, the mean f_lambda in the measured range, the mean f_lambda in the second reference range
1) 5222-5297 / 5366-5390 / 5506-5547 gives -0.05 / 9.68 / 10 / 9.38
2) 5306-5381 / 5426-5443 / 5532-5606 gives 0.03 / 9.62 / 9.43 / 9.8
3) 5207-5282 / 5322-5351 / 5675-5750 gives 0.04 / 9.86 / 9.44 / 9.6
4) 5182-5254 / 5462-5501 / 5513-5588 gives 0.03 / 9.72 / 9.45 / 9.67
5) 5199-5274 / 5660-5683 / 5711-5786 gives -0.07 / 9.82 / 10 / 9.32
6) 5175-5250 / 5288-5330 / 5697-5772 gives 0.00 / 9.72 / 9.63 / 9.3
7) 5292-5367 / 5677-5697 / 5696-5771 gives -0.10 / 9.62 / 10.2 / 9.31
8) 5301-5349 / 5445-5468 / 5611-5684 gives 0.03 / 9.5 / 9.32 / 9.71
